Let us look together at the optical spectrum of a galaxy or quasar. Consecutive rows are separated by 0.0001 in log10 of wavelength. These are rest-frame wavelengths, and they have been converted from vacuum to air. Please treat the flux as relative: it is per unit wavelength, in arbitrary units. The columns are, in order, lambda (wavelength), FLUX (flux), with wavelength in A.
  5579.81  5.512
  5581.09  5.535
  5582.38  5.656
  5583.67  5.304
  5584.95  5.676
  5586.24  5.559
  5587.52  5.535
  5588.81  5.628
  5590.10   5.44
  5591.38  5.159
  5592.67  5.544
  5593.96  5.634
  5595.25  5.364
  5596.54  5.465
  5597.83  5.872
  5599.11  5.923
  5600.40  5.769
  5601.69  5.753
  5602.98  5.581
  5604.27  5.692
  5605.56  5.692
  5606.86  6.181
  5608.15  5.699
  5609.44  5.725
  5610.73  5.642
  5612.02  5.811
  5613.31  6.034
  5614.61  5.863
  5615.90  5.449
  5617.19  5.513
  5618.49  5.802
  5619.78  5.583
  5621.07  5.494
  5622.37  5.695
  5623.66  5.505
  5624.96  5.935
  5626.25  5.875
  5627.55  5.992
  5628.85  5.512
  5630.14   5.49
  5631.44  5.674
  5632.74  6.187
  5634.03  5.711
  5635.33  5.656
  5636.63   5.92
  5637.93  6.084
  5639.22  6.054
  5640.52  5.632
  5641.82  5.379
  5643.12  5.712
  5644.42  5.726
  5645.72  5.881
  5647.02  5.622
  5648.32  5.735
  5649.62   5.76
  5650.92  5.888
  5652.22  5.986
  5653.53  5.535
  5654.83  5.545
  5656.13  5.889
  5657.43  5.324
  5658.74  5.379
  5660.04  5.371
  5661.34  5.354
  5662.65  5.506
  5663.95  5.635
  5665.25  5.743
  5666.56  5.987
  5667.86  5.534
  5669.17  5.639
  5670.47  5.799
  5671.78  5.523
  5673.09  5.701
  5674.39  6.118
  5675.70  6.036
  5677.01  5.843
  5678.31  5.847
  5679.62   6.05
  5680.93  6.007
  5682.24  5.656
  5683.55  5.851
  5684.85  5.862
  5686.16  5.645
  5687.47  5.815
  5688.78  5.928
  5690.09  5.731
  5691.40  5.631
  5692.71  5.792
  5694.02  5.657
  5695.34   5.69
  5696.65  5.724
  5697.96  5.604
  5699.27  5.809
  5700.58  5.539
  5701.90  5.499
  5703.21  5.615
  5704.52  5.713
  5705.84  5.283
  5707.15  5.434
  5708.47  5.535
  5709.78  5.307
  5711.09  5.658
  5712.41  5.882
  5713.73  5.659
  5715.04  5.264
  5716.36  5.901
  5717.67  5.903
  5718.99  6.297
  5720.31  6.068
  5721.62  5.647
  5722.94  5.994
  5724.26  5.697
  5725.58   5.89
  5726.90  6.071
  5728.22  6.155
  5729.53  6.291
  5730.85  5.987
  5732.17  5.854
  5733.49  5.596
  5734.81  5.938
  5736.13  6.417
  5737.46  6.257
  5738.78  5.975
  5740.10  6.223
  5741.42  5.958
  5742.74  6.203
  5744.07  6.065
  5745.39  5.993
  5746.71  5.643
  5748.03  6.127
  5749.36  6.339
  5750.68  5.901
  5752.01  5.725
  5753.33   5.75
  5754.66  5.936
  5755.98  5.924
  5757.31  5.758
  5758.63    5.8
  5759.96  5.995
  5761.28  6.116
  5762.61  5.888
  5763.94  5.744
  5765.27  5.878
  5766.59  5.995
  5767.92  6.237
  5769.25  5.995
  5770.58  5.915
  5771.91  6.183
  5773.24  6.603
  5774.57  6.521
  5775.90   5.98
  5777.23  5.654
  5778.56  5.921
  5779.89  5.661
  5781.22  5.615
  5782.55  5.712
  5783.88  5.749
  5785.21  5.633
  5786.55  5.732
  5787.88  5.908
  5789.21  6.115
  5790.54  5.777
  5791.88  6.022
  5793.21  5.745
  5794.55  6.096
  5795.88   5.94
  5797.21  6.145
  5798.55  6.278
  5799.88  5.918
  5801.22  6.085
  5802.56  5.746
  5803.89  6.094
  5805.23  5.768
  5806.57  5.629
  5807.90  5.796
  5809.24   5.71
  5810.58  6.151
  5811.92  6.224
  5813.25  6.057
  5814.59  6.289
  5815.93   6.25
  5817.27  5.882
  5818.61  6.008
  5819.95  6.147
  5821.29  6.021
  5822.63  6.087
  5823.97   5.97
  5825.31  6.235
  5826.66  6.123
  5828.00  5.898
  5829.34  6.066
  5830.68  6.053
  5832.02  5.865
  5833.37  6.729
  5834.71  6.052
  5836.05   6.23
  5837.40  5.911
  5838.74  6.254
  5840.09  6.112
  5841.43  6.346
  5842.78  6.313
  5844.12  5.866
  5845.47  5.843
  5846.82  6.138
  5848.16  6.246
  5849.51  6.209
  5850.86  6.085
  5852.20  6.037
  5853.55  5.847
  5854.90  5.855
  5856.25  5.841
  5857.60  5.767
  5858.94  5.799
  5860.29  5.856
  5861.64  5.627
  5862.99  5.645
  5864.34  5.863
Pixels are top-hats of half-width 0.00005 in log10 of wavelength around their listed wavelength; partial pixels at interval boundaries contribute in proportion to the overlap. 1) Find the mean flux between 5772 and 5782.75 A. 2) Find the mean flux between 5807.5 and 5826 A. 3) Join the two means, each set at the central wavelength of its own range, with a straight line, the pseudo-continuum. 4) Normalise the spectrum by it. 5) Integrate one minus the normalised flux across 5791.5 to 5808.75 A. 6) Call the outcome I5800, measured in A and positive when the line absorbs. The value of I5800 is 0.3 A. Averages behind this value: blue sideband 5.98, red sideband 6.06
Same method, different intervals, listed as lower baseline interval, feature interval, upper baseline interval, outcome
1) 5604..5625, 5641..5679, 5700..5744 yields 0.5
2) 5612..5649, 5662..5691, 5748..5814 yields 0.1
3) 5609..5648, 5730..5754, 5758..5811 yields -0.5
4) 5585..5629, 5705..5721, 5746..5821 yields 0.4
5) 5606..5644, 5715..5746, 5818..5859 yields -0.5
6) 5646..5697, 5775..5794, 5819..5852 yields 0.6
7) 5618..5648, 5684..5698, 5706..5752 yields 0.2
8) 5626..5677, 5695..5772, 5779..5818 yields -0.5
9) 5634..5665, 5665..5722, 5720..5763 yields 0.8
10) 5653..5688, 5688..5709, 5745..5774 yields 0.6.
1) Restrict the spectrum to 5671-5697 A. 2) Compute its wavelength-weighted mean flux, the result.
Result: 5.8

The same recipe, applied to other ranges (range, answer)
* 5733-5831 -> 5.98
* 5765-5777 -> 6.14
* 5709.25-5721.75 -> 5.77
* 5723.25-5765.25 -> 5.97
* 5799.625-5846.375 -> 6.05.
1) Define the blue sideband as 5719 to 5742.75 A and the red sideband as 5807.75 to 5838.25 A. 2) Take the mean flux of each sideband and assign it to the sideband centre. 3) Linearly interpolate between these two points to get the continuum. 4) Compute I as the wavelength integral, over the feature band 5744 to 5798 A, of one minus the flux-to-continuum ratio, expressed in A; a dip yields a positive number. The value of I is 1.0 A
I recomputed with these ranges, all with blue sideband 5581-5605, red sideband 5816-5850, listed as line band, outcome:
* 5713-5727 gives 0.04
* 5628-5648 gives -0.24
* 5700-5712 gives 0.65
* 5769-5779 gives -0.21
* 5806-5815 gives 0.12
